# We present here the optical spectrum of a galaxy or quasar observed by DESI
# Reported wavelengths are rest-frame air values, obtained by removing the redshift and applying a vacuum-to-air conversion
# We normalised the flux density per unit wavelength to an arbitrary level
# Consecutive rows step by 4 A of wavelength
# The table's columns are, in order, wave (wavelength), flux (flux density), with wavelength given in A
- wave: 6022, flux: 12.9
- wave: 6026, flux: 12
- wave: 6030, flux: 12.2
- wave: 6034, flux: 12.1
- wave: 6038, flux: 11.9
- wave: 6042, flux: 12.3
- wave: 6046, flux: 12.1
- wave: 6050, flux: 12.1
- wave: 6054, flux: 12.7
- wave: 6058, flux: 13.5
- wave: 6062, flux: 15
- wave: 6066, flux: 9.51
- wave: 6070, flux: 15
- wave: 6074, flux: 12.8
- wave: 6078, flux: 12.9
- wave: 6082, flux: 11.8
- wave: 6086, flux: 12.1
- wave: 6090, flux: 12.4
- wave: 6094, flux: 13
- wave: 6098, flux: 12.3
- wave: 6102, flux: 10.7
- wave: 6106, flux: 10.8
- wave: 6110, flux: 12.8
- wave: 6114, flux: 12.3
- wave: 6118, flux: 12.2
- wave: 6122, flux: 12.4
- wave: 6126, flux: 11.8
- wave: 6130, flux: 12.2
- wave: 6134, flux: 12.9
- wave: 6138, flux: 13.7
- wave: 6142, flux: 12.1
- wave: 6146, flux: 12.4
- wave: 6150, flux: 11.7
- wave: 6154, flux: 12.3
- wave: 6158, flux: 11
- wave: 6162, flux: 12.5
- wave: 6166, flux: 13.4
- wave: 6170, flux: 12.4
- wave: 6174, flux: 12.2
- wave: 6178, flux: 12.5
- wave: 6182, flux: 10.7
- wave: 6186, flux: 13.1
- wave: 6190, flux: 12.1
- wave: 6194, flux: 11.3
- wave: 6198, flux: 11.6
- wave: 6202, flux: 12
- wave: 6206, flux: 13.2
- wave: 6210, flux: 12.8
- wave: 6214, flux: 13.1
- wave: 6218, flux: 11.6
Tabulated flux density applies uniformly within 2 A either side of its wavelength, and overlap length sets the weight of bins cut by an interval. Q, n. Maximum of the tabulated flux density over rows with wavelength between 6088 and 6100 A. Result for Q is 13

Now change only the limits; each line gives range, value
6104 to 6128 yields 12.8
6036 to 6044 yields 12.3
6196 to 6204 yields 12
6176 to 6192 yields 13.1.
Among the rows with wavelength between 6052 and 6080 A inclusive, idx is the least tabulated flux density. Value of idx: 9.51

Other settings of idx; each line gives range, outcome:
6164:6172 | 12.4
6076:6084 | 11.8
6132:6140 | 12.9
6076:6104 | 10.7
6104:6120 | 10.8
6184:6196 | 11.3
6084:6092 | 12.1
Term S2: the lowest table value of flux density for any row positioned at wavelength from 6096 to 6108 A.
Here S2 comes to 10.7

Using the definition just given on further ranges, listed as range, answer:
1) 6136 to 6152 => 11.7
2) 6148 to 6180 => 11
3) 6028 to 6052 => 11.9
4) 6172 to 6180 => 12.2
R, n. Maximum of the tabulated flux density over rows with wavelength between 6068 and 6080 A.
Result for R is 15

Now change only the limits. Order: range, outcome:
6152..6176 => 13.4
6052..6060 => 13.5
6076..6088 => 12.9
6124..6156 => 13.7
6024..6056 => 12.7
